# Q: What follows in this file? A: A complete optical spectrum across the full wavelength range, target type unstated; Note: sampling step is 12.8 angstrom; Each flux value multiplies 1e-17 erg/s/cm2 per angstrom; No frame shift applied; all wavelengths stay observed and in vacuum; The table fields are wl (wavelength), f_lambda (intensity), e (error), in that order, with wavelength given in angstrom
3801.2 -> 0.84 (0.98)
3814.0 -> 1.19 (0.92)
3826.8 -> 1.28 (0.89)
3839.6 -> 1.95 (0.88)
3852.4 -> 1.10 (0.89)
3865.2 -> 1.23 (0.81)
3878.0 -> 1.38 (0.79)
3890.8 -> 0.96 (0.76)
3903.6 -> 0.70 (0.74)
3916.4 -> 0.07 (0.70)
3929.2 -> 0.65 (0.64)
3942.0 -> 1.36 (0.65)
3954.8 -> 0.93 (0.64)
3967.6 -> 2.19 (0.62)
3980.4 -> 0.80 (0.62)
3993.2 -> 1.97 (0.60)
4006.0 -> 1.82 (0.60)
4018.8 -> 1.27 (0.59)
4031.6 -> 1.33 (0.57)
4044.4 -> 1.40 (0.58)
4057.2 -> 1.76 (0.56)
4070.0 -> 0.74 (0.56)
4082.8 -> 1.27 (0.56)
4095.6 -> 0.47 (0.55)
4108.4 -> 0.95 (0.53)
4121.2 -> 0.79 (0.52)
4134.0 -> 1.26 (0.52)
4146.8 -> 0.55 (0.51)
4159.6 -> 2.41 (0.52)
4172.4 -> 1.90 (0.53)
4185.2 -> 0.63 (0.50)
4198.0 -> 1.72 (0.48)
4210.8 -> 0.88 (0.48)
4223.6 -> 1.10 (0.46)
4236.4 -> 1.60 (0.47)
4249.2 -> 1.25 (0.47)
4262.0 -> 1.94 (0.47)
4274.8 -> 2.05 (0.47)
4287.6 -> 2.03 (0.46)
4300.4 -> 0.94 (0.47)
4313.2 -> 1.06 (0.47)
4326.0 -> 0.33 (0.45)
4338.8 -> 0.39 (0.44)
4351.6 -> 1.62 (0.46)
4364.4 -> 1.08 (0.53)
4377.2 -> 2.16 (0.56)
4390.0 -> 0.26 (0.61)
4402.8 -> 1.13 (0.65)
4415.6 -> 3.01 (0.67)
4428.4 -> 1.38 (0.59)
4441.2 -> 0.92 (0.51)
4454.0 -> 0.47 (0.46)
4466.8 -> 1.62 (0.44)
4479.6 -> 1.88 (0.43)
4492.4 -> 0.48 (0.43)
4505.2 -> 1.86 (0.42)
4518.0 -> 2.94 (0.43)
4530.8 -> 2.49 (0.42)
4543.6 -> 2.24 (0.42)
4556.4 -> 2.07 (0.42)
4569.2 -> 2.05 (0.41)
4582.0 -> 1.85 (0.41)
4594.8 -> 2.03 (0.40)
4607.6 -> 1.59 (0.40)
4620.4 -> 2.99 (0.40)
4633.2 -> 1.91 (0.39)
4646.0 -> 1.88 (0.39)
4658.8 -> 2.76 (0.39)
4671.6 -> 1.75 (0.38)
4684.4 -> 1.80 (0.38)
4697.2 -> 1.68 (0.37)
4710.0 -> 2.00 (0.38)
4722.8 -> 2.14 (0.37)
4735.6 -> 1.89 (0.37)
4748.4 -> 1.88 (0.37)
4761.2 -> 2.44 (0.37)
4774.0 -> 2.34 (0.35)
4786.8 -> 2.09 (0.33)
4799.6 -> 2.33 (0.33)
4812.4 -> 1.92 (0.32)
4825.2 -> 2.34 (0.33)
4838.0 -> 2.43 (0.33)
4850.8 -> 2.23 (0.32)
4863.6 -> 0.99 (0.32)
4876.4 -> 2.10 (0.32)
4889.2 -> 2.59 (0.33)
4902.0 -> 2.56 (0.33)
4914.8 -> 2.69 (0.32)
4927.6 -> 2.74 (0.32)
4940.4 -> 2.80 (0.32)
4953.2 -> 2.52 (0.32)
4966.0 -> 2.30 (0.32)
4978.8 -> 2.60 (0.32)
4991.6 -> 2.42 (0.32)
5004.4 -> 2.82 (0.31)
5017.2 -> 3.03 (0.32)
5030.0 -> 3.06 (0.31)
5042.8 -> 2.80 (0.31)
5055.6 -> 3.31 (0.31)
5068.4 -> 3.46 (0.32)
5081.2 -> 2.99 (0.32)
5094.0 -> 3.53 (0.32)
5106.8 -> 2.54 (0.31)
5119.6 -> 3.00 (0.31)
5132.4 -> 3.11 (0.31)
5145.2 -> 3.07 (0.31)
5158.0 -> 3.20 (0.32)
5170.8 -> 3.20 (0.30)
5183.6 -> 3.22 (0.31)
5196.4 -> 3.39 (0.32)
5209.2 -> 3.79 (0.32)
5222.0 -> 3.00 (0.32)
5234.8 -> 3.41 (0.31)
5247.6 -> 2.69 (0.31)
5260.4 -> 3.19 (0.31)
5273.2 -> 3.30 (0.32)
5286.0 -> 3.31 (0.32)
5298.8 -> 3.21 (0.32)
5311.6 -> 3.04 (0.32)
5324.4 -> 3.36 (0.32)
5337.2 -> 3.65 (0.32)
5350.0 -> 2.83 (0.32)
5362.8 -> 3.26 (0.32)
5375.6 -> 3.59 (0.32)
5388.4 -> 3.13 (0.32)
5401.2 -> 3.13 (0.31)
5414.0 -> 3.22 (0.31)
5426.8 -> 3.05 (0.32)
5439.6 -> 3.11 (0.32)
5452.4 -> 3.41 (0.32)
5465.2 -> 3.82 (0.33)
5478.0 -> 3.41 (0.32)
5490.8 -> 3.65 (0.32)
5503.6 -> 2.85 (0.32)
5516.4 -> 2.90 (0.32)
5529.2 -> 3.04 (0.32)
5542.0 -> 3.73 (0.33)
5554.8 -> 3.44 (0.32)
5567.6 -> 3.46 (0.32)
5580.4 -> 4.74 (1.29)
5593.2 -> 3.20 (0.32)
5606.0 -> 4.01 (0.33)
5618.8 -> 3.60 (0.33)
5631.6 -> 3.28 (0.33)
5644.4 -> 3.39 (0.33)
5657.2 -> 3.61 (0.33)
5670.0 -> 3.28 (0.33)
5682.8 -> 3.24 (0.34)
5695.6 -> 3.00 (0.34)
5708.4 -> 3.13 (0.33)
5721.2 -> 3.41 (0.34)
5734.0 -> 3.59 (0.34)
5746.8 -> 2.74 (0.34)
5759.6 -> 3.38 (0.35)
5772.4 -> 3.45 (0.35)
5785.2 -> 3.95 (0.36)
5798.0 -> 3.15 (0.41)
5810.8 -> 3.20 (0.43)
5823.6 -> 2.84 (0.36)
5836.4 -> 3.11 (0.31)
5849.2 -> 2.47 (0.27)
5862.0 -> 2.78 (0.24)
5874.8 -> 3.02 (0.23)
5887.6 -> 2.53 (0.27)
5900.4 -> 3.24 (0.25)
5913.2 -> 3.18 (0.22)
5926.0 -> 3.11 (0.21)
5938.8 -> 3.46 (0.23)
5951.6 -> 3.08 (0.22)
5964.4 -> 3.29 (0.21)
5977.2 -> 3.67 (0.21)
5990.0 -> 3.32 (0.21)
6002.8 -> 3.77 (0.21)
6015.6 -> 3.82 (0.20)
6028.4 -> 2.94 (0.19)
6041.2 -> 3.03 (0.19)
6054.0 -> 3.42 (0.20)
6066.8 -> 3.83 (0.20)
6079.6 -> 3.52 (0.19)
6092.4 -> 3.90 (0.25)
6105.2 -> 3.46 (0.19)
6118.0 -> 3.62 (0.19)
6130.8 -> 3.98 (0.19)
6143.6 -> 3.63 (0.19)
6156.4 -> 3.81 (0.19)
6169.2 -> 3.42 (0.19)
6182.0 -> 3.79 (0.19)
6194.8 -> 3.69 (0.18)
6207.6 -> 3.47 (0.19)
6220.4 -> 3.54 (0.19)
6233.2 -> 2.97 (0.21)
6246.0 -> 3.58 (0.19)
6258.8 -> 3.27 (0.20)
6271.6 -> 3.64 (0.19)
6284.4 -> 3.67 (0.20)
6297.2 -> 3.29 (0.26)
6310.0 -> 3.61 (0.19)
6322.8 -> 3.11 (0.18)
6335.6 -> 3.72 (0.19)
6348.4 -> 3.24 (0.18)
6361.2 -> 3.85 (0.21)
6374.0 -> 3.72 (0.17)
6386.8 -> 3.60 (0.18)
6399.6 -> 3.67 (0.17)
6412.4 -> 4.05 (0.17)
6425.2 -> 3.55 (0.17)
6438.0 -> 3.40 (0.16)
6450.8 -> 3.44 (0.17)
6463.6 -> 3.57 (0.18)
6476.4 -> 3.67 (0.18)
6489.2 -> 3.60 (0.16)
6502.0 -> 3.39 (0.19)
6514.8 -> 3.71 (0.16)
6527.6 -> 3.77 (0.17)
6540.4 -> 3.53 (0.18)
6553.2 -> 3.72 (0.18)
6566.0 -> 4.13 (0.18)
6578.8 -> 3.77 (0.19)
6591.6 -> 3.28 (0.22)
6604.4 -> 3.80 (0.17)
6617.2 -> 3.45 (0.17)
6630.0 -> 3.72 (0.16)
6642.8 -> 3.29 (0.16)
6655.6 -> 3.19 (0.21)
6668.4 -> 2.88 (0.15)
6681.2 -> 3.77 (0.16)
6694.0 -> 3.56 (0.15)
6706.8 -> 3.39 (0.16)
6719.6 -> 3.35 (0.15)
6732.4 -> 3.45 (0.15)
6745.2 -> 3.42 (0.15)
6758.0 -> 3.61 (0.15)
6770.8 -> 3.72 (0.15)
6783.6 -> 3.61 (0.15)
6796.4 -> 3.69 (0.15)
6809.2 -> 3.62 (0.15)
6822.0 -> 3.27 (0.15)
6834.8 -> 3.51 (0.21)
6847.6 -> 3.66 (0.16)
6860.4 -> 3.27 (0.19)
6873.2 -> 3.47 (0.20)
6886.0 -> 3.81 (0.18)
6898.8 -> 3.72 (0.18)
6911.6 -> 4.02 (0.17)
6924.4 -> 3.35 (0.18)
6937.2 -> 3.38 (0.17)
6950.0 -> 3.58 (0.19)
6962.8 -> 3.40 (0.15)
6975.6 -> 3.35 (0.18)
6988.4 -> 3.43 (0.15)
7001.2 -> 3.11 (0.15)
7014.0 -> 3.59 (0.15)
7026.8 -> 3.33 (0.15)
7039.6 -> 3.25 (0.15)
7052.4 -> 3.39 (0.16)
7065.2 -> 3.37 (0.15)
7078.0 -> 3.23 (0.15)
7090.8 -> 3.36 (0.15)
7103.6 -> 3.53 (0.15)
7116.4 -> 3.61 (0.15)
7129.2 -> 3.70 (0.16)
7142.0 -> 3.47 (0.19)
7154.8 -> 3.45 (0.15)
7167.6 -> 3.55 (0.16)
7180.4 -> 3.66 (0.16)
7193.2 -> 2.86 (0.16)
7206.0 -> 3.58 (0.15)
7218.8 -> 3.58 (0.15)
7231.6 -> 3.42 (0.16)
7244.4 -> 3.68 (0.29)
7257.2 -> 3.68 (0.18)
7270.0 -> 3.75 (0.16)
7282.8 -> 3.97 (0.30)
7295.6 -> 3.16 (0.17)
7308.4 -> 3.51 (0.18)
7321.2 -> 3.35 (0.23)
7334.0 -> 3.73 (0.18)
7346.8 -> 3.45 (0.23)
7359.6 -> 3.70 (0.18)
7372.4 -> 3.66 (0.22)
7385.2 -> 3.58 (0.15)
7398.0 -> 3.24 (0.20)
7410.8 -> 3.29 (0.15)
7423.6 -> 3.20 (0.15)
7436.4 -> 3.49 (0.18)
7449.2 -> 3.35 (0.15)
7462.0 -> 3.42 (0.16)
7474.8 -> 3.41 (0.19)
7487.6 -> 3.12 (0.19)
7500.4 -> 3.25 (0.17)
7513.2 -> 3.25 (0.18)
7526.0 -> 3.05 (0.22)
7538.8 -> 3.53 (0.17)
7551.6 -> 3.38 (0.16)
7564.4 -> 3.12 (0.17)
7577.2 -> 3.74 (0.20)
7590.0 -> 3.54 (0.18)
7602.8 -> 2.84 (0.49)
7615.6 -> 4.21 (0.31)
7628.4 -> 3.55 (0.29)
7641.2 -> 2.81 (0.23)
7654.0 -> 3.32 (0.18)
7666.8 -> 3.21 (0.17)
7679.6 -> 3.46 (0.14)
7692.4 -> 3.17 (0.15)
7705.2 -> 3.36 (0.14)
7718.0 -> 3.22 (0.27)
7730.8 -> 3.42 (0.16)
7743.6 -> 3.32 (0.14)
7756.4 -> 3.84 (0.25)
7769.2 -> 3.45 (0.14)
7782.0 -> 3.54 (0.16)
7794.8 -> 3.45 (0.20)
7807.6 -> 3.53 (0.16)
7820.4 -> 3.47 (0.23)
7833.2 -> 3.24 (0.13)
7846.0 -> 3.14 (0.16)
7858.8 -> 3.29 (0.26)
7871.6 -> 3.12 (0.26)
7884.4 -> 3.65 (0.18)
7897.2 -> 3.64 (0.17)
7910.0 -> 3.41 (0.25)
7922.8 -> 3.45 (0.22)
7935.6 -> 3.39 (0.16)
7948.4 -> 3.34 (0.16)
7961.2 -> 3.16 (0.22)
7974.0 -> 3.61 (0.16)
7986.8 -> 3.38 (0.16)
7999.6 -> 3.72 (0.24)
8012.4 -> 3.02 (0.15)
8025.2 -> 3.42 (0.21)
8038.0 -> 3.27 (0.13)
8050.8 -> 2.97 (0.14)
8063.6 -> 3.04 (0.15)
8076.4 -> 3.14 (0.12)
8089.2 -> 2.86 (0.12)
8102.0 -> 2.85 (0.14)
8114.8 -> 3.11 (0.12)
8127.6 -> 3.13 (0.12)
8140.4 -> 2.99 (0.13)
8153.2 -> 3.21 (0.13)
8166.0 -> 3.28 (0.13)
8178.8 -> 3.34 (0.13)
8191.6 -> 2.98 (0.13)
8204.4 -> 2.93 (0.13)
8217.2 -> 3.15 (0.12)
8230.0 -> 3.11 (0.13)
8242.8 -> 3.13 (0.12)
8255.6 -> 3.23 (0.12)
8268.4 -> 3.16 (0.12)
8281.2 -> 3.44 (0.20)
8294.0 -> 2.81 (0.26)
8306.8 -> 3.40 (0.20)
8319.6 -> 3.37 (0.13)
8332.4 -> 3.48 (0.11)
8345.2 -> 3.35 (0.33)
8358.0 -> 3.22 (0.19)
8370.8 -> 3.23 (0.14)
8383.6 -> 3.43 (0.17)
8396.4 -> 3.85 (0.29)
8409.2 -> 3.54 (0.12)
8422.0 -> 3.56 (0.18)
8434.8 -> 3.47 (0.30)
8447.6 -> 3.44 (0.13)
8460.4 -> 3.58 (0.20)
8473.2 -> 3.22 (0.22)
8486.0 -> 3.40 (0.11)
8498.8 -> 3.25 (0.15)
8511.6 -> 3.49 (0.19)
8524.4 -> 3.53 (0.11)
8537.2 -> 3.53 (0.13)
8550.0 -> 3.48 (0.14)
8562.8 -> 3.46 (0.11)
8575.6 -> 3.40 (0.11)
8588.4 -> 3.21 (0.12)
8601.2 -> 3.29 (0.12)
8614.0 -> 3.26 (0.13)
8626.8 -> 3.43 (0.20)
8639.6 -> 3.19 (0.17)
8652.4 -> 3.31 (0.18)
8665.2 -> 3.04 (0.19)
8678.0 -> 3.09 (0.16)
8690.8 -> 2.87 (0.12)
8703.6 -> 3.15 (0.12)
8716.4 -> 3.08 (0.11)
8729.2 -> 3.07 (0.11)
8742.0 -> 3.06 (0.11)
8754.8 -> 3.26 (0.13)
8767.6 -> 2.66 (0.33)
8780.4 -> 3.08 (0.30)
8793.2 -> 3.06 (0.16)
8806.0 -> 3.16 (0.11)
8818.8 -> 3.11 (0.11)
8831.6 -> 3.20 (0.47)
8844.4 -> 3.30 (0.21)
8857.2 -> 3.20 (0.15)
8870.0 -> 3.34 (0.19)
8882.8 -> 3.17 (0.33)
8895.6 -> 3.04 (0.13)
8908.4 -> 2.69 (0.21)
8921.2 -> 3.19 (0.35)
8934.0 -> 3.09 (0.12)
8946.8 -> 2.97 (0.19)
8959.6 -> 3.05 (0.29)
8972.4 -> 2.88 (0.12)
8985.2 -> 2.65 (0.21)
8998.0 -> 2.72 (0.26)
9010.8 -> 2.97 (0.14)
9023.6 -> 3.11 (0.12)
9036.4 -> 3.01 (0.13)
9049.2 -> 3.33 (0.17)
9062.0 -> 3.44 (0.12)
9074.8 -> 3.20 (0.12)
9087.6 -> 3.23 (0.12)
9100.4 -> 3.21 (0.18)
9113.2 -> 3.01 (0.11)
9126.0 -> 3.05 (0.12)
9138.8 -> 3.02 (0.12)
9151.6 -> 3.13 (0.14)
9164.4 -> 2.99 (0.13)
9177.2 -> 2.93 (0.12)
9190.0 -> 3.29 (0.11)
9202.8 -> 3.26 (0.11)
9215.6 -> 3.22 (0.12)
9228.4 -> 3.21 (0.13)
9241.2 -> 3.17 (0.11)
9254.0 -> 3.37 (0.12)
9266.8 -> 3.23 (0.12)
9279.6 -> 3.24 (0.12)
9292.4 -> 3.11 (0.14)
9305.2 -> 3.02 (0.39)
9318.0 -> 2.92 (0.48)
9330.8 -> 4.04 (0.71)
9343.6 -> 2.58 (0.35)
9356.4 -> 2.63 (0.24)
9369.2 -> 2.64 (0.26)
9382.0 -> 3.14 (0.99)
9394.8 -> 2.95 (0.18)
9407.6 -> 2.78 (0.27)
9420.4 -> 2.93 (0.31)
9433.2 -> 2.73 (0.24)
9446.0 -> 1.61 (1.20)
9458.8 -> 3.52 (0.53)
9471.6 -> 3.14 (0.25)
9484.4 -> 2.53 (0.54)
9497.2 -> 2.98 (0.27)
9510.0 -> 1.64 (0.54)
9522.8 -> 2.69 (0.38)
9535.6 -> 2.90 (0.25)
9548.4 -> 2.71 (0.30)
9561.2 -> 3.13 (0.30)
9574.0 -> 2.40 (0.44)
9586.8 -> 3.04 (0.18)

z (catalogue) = 0.13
